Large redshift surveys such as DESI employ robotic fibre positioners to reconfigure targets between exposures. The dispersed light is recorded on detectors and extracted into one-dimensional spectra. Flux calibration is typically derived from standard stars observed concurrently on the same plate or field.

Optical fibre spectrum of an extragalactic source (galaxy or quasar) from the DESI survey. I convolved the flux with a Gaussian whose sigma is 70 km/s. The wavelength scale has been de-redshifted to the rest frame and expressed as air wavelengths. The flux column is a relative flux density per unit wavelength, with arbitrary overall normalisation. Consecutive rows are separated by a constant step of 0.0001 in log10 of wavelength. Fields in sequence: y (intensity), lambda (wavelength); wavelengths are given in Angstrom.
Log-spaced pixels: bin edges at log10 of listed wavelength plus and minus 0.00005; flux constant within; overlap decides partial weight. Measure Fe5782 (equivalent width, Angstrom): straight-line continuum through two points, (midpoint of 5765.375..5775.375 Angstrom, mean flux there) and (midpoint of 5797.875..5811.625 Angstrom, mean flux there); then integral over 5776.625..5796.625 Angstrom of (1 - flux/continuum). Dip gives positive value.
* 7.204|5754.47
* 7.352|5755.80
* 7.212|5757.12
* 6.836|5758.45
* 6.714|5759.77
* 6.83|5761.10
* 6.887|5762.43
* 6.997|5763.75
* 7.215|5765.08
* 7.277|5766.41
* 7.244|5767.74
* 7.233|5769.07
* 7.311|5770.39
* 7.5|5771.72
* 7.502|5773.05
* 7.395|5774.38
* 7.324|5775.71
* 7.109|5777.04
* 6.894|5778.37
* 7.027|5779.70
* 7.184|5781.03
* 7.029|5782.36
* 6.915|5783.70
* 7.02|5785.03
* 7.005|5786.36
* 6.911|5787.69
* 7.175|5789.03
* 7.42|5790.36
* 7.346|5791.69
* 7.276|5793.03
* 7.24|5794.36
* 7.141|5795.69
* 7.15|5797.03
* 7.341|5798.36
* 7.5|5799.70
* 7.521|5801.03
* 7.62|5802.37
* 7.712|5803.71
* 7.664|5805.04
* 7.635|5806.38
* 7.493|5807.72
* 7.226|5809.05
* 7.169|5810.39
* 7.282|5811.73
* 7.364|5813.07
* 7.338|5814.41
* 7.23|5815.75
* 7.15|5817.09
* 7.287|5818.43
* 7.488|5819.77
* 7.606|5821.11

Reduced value 0.8 Angstrom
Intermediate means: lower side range 7.35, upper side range 7.48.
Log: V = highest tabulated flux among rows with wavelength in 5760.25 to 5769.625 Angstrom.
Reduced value 7.277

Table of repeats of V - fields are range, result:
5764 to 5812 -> 7.712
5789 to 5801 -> 7.5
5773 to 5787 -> 7.502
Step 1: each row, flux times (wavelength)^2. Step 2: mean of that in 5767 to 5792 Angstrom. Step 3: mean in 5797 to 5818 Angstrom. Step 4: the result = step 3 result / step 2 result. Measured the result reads 1.0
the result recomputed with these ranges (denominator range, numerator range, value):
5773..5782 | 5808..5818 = 1.02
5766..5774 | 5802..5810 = 1.04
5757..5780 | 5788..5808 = 1.05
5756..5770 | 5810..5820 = 1.05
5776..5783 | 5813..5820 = 1.04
